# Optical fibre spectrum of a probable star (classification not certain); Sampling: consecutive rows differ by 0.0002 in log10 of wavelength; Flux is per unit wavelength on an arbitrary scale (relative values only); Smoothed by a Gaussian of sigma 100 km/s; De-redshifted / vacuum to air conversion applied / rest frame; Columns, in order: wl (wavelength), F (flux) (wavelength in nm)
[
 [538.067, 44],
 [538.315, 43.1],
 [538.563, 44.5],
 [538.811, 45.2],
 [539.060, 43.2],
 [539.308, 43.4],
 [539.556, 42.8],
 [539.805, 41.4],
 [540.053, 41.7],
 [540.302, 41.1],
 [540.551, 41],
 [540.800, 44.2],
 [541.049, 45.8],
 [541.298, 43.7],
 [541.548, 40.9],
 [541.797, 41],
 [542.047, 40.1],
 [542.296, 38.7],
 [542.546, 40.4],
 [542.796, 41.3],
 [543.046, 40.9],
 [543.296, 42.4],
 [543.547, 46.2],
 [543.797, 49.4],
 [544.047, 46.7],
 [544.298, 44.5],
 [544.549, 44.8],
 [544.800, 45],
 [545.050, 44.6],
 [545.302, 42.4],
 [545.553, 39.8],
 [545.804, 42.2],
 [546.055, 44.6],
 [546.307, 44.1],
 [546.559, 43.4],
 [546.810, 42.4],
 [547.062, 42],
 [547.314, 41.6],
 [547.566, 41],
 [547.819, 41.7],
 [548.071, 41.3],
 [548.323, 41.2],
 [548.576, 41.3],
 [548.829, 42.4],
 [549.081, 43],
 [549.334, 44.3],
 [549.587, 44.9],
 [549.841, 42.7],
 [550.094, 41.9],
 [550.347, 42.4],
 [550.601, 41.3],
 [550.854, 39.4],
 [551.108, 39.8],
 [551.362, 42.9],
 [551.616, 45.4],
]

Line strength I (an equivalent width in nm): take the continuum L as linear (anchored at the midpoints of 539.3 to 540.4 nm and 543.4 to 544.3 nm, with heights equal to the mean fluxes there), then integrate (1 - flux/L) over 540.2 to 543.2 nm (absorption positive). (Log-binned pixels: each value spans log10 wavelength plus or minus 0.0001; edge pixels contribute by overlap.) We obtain 0.18 nm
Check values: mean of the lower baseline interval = 42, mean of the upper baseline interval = 46.9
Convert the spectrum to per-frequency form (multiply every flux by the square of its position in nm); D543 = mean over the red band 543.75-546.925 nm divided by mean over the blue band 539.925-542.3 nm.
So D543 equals 1.1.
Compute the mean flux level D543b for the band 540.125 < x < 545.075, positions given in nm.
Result 43.1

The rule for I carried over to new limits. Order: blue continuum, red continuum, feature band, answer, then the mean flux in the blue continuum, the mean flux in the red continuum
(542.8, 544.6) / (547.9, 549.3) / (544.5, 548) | 0.046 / 44.7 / 42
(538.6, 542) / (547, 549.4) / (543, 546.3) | -0.150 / 42.7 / 41.9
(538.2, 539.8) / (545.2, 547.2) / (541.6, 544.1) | 0.028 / 43.5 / 42.6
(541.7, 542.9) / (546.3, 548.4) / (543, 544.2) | -0.138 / 40.3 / 42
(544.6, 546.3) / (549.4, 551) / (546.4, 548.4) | 0.043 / 43.3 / 42.1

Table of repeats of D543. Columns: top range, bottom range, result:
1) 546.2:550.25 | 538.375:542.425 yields 1.03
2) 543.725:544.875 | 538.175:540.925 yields 1.09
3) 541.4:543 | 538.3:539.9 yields 0.94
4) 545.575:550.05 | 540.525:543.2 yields 1.04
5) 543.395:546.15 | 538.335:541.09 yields 1.05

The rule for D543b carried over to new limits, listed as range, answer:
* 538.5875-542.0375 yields 42.7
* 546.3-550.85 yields 42.3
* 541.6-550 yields 42.8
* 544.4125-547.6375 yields 43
